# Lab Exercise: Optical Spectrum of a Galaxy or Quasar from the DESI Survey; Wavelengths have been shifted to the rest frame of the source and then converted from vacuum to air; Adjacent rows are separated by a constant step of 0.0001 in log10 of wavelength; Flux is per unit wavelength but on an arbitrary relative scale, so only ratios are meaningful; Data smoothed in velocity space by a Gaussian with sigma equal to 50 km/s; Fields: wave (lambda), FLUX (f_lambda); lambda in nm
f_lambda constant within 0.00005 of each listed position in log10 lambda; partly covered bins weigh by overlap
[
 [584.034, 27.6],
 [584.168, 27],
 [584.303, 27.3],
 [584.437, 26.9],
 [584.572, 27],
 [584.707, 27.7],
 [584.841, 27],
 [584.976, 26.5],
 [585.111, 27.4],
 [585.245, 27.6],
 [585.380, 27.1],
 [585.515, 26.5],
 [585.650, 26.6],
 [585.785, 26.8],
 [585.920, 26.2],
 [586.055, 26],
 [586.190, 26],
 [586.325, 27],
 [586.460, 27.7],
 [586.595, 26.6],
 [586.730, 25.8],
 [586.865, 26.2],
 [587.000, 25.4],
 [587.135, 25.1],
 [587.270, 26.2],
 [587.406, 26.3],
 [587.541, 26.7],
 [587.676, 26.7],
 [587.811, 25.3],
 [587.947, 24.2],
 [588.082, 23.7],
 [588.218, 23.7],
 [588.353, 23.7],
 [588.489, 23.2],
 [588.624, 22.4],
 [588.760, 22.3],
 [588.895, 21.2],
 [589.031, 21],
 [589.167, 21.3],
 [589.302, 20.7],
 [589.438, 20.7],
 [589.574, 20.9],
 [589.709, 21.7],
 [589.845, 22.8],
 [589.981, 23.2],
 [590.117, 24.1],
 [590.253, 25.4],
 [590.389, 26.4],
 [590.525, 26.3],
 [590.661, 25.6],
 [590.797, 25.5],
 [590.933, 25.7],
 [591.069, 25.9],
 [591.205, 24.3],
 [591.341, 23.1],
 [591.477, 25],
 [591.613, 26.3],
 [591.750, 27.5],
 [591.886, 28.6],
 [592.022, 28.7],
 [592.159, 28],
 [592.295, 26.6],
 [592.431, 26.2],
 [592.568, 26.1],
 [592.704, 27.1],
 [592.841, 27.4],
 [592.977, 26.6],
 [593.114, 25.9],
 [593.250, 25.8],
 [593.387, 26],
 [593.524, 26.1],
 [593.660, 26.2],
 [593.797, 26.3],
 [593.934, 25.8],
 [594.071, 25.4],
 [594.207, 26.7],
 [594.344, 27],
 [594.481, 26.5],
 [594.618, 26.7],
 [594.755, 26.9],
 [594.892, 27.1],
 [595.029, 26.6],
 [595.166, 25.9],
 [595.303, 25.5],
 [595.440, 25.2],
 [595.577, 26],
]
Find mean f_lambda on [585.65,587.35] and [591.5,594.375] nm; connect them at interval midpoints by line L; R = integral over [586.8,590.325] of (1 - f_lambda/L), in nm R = 0.37 nm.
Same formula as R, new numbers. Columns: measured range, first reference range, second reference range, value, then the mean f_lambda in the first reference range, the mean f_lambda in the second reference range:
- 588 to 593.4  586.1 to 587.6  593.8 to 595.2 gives 0.35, 26.3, 26.5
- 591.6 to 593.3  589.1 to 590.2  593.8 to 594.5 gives -0.17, 22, 26.3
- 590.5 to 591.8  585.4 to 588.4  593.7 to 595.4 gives 0.03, 25.9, 26.3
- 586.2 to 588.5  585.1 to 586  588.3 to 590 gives -0.11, 26.8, 21.9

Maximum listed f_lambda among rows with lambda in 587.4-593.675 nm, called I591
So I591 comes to 28.7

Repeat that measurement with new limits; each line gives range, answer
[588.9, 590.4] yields 26.4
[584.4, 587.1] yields 27.7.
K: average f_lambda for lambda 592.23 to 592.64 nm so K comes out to 26.3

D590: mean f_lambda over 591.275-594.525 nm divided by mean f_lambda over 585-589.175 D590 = 1.0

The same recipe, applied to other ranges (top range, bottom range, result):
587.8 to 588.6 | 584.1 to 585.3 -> 0.88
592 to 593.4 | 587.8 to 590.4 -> 1.17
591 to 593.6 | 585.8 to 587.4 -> 1.01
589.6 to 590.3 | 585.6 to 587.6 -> 0.88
